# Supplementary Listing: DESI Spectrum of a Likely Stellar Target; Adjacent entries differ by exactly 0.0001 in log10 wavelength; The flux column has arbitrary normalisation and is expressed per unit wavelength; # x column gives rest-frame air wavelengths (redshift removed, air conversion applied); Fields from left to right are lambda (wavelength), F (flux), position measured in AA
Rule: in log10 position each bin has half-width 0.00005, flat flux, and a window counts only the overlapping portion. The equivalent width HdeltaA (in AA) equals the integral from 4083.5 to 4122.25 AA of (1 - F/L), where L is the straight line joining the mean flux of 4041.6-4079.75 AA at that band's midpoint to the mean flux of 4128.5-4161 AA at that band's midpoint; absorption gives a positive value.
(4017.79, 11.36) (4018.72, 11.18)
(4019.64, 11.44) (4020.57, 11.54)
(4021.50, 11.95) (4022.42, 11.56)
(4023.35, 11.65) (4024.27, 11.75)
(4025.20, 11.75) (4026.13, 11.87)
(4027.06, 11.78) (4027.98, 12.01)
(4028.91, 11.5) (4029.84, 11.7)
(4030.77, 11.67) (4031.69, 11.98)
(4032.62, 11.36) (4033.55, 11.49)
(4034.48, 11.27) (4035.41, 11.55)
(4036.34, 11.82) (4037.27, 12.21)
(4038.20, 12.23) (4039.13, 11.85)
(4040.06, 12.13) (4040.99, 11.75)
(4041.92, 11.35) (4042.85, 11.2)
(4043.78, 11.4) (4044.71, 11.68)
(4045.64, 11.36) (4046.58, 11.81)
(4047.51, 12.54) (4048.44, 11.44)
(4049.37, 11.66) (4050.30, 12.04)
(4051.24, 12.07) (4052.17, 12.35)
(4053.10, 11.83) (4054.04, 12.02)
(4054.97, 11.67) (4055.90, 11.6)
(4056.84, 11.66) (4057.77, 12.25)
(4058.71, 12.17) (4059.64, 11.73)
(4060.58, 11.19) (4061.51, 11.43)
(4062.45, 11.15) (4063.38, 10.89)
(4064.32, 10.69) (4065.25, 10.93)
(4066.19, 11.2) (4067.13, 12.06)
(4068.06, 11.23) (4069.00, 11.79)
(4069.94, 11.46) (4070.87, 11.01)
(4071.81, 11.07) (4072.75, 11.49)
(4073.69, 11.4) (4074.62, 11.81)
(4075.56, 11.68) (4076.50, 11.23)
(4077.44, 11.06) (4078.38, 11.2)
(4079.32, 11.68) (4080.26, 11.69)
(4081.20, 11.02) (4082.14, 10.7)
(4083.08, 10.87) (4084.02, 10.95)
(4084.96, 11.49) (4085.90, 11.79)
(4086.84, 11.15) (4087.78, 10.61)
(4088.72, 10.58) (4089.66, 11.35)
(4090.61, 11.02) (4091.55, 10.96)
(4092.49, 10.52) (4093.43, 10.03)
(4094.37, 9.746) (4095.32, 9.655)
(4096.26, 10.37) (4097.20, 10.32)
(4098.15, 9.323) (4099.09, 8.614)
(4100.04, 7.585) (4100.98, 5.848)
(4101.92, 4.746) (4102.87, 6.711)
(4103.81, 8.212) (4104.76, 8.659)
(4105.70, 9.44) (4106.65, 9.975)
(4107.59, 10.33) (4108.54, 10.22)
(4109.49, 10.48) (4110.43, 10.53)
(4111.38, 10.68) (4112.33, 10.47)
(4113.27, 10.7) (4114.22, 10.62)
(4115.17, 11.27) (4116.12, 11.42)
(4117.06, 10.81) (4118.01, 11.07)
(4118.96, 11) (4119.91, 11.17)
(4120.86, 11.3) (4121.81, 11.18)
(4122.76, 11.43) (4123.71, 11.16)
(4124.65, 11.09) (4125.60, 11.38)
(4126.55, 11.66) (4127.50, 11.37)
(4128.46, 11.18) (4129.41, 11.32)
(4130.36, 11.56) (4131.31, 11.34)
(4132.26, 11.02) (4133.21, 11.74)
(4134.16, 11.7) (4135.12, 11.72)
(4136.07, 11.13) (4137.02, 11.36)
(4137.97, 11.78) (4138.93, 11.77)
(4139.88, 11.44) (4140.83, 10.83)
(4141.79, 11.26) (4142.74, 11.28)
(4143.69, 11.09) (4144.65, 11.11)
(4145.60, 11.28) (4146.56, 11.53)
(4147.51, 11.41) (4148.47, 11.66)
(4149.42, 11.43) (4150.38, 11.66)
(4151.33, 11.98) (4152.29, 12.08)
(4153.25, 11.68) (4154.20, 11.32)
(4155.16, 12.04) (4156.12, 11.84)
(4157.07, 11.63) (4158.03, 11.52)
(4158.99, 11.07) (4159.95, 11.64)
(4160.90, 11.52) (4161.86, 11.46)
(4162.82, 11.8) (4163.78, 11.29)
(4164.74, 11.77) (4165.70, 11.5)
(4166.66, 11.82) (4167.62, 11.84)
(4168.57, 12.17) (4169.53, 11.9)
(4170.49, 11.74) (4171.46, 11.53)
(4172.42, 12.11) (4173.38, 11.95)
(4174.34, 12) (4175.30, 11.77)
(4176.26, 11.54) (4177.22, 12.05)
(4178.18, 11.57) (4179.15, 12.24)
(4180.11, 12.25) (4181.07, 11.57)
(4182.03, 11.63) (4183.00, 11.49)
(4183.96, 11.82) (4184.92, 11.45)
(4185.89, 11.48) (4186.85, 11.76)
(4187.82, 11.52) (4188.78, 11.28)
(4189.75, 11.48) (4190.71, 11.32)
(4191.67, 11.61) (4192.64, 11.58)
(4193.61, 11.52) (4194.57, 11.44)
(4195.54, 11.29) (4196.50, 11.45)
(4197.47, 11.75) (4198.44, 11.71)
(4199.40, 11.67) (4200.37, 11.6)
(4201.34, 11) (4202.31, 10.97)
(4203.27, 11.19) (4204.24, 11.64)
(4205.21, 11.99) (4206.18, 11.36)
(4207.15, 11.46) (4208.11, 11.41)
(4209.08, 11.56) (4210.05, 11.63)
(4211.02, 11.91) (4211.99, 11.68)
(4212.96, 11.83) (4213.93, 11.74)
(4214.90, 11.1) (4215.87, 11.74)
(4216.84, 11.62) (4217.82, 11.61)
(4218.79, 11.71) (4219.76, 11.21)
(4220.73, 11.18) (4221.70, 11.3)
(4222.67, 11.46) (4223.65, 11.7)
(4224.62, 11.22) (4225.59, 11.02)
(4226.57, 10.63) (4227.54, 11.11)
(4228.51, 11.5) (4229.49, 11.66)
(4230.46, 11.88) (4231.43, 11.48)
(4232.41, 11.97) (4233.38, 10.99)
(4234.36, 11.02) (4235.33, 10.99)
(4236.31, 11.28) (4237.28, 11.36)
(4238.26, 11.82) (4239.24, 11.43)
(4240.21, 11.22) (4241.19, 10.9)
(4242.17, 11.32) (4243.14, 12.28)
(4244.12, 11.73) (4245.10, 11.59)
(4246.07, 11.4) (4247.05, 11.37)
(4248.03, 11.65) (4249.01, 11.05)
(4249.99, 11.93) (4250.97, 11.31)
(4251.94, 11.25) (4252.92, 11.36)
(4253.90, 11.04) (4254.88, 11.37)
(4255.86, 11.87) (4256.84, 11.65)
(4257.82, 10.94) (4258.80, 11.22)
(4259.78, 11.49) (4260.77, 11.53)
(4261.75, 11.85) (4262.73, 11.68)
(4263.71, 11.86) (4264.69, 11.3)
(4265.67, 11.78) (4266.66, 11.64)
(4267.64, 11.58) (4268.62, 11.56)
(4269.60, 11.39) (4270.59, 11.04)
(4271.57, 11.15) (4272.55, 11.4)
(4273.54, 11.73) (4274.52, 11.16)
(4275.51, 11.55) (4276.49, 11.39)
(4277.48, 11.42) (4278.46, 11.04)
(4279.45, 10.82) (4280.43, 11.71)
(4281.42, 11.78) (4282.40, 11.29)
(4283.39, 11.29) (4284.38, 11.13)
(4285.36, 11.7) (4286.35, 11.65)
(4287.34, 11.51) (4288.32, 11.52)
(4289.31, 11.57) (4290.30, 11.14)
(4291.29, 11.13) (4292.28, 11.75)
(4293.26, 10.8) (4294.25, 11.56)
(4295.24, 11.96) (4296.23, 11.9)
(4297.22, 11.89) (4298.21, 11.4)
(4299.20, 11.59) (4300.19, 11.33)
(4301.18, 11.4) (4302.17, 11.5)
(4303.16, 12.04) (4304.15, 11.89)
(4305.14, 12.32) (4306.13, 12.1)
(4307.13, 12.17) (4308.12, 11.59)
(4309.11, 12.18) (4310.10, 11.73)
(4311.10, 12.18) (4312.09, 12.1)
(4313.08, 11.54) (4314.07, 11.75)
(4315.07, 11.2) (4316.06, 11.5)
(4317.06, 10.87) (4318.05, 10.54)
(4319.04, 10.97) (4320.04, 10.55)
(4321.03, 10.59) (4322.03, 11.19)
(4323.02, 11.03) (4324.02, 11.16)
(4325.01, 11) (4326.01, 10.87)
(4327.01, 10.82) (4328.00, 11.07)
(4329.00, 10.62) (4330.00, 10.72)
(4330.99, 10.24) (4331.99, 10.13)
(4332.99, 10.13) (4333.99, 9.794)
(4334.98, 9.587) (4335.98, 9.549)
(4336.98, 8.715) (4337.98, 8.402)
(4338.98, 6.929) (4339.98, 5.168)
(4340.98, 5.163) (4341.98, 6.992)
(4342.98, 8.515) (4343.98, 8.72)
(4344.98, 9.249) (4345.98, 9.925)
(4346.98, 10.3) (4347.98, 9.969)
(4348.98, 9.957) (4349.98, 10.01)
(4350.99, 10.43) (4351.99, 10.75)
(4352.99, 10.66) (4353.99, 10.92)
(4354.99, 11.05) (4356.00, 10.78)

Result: 4.9 AA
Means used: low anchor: 11.5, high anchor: 11.5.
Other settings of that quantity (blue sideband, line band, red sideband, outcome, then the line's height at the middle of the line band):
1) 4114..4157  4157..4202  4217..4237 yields -1.04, 11.4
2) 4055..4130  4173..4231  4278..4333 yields -2.69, 11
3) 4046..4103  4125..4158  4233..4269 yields -1.11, 11.1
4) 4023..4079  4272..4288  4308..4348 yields -1.60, 10.4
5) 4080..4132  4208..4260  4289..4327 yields -1.76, 11.1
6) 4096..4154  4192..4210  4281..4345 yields -1.31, 10.7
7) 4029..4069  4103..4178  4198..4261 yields 1.85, 11.5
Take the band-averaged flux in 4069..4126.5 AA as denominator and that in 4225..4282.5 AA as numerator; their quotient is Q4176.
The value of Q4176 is 1.1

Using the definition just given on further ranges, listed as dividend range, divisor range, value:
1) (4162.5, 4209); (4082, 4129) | 1.13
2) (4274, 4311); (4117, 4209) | 1.00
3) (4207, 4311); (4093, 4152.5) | 1.08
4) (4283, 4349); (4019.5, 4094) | 0.93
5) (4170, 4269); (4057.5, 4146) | 1.07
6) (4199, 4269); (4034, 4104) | 1.04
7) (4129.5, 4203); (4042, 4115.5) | 1.07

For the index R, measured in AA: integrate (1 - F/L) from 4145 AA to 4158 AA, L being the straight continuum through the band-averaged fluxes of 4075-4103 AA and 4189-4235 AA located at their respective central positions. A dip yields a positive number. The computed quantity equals -0.97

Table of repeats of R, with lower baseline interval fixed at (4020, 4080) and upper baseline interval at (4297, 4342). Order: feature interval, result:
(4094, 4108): 3.4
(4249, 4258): -0.4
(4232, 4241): -0.3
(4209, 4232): -1.0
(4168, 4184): -1.0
